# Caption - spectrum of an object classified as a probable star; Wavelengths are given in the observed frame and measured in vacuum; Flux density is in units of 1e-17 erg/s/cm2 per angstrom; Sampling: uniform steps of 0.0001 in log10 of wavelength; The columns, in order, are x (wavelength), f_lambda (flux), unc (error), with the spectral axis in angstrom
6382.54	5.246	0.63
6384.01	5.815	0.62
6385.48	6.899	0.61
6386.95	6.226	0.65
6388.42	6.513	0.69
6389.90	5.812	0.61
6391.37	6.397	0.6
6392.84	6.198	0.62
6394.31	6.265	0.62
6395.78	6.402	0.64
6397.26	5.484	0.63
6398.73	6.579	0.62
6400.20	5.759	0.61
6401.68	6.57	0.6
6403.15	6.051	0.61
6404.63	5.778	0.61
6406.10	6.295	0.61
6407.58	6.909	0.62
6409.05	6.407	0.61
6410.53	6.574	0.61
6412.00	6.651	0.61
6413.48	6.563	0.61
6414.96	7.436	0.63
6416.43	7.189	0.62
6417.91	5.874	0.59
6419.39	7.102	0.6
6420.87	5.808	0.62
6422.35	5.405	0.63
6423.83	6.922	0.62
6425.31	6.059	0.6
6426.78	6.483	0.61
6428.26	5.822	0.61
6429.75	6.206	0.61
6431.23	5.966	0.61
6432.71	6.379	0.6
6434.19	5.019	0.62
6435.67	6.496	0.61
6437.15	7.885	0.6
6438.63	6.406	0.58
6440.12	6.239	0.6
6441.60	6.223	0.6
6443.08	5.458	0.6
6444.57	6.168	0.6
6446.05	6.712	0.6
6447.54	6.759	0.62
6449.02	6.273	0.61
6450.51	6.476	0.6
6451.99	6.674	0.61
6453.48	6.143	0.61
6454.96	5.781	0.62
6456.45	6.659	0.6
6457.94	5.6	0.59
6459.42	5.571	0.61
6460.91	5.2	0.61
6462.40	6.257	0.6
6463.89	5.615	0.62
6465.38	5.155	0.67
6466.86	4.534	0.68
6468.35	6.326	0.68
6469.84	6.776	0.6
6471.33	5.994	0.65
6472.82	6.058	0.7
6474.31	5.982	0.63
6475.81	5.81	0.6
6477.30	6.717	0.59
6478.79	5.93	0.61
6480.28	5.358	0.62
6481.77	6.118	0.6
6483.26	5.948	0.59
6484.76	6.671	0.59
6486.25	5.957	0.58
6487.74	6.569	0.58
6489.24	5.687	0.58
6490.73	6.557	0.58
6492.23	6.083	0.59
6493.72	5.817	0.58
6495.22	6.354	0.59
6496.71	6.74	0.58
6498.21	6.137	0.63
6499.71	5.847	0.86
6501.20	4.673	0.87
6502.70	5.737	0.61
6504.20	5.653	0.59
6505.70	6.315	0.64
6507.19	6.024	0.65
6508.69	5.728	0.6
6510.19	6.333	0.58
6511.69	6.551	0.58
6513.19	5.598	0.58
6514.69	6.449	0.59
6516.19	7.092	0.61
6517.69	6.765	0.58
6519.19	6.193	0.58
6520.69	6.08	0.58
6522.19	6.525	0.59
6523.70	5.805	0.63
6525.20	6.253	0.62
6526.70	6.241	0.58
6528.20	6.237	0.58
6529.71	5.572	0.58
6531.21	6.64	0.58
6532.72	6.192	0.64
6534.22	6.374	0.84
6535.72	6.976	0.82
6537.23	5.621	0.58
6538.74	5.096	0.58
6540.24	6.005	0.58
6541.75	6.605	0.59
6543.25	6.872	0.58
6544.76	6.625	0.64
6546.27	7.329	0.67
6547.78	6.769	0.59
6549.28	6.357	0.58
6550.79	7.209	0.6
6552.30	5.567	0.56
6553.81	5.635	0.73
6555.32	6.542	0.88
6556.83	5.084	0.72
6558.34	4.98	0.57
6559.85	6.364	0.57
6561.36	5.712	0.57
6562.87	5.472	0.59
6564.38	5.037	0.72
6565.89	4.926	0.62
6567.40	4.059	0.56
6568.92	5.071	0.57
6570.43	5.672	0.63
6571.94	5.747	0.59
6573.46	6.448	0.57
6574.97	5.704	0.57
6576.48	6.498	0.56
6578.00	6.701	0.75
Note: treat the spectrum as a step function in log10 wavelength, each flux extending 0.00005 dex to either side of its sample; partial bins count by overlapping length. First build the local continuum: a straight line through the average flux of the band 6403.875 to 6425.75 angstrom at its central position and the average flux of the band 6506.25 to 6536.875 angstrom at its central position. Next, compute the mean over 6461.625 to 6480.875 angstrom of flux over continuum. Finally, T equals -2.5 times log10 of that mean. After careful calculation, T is 0.08 mag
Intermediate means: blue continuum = 6.47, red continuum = 6.27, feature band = 5.89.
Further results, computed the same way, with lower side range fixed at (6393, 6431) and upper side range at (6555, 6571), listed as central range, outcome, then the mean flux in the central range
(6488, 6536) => -0.09 mag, 6.16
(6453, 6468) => 0.06 mag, 5.66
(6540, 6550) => -0.22 mag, 6.69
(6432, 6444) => -0.02 mag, 6.26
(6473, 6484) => -0.02 mag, 5.99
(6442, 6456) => -0.03 mag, 6.28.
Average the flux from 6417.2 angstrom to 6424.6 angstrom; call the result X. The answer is 6.22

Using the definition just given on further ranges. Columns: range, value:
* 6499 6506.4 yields 5.64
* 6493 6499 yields 6.25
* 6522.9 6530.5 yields 6.03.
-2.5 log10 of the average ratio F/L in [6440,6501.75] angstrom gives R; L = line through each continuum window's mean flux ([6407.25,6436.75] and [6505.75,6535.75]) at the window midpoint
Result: 0.05 mag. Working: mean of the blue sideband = 6.37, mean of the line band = 6.04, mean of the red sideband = 6.27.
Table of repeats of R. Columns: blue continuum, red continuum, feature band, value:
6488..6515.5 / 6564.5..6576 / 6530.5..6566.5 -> -0.09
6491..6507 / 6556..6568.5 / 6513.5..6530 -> -0.11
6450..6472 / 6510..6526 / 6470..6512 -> 0.01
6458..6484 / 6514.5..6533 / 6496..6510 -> 0.04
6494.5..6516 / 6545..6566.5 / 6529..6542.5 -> -0.02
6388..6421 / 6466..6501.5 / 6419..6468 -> 0.02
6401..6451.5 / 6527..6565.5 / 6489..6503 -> 0.04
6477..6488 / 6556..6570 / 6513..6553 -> -0.15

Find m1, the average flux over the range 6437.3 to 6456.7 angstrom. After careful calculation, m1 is 6.34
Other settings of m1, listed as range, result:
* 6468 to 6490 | 6.12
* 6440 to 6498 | 6.07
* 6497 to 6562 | 6.15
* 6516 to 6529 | 6.32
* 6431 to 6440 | 6.37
